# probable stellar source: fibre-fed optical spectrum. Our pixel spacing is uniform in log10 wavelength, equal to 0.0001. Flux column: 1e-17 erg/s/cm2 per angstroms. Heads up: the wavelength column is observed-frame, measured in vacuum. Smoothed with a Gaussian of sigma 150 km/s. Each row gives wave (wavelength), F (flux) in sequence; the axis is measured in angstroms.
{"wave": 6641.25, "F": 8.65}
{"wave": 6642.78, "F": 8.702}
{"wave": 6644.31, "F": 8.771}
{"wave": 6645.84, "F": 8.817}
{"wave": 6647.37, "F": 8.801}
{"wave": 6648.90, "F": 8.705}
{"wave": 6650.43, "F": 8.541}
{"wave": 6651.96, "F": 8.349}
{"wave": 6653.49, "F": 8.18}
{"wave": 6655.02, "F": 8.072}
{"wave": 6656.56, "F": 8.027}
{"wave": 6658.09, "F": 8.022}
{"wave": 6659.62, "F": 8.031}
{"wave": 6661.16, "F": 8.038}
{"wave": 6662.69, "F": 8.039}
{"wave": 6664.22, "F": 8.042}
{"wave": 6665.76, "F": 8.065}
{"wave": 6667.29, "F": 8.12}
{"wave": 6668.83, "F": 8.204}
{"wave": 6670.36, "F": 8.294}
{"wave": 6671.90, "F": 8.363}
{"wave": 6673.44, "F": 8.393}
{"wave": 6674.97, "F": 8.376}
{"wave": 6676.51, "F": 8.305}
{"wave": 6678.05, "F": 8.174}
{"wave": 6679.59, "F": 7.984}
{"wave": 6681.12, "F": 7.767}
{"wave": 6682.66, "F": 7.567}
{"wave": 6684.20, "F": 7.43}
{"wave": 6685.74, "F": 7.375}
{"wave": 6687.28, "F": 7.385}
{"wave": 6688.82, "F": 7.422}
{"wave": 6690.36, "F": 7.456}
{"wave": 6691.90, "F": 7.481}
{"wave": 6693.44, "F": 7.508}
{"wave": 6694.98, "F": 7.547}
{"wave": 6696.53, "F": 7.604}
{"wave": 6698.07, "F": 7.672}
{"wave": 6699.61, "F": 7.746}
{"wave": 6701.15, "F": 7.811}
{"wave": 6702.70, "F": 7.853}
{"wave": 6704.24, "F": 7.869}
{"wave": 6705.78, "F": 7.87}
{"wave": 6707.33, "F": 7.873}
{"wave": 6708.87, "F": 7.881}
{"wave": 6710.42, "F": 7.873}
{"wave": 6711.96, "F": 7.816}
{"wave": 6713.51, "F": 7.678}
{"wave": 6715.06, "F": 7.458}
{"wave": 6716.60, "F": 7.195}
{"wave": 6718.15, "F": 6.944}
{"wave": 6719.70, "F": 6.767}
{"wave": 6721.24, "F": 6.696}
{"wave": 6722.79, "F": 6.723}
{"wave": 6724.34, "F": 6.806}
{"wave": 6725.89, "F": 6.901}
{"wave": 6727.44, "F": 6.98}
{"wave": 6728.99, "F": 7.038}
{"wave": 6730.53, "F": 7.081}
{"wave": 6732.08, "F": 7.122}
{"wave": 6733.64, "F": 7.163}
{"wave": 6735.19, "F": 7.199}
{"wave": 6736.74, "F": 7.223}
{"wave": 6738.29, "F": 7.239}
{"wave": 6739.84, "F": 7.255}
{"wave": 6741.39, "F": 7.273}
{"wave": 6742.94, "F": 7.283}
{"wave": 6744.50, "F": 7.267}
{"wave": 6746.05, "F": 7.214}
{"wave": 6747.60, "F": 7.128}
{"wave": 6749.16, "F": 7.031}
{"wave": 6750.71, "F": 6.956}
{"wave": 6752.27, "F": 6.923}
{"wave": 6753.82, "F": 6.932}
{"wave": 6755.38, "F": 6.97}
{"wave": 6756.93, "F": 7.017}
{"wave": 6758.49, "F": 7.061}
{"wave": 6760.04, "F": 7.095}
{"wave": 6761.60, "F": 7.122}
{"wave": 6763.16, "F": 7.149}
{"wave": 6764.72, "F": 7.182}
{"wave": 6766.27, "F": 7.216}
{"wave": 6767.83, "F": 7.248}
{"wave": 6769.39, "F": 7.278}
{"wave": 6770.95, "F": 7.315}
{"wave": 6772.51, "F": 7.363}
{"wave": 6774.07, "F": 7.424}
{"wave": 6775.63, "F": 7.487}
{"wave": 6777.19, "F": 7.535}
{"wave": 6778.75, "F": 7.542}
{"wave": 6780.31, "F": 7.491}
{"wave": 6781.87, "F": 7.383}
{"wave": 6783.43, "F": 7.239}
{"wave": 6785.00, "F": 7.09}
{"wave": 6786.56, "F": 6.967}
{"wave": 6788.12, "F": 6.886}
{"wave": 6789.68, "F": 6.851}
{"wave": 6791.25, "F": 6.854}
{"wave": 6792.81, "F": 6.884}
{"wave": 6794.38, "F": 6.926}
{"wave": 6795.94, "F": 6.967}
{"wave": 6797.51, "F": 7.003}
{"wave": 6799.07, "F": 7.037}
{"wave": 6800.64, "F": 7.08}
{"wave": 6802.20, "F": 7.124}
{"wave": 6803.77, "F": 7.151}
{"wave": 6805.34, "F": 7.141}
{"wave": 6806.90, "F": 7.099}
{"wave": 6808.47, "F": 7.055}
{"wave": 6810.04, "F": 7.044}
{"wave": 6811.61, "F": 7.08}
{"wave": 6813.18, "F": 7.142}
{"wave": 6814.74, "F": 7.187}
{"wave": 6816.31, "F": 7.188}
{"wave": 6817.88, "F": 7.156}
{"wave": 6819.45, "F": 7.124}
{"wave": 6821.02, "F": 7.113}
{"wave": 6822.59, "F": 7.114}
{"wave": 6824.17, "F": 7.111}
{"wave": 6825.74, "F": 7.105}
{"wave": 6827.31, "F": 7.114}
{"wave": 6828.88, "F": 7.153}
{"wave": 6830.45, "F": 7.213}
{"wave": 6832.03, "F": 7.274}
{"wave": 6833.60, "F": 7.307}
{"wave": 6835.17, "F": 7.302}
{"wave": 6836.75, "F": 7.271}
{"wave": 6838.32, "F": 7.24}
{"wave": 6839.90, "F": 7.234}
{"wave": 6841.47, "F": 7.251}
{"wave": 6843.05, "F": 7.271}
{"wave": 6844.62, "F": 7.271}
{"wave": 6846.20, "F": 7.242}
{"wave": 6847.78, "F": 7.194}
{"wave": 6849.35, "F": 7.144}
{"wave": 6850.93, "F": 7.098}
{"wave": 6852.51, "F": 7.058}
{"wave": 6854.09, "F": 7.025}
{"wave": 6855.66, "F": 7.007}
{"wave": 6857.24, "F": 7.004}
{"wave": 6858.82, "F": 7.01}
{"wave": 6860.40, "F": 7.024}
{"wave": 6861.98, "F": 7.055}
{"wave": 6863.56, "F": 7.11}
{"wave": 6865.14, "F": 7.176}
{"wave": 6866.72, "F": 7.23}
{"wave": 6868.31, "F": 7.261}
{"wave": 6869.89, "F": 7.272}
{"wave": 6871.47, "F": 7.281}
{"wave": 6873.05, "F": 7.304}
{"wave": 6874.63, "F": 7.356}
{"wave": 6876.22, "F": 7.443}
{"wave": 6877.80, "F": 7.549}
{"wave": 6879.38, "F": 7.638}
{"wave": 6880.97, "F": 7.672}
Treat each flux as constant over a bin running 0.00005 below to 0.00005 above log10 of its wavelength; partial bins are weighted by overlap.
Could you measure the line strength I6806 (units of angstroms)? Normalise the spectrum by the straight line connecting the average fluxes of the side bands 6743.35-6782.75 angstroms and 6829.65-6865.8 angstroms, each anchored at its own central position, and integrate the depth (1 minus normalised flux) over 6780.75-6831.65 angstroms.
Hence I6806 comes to 0.7 angstroms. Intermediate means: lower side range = 7.21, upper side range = 7.16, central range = 7.08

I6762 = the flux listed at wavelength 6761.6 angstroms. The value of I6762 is 7.122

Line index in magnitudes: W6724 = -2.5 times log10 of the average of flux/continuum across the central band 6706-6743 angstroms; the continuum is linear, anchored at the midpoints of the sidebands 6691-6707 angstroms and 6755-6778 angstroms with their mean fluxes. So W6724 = 0.042 mag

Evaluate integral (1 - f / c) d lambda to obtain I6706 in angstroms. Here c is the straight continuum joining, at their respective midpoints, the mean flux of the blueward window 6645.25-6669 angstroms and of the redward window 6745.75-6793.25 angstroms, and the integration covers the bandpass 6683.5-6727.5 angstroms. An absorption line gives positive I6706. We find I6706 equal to 1.9 angstroms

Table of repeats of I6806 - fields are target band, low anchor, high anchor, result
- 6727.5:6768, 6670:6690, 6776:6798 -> 1.52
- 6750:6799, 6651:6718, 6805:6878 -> 2.15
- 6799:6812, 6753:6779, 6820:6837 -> 0.19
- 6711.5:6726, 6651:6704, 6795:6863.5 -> 1.14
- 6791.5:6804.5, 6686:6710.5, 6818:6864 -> 0.52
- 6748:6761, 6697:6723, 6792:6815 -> 0.54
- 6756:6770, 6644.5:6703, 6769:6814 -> 0.40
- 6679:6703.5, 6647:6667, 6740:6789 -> 0.90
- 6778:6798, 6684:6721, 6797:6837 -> 0.45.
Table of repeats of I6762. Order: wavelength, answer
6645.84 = 8.817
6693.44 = 7.508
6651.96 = 8.349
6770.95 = 7.315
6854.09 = 7.025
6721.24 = 6.696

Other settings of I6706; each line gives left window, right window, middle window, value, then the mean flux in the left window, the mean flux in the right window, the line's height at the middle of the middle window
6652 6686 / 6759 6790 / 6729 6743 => 0.7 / 8.06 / 7.25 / 7.54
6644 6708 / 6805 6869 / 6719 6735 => 1.6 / 7.99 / 7.15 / 7.73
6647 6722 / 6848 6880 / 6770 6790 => 0.6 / 7.85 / 7.2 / 7.5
